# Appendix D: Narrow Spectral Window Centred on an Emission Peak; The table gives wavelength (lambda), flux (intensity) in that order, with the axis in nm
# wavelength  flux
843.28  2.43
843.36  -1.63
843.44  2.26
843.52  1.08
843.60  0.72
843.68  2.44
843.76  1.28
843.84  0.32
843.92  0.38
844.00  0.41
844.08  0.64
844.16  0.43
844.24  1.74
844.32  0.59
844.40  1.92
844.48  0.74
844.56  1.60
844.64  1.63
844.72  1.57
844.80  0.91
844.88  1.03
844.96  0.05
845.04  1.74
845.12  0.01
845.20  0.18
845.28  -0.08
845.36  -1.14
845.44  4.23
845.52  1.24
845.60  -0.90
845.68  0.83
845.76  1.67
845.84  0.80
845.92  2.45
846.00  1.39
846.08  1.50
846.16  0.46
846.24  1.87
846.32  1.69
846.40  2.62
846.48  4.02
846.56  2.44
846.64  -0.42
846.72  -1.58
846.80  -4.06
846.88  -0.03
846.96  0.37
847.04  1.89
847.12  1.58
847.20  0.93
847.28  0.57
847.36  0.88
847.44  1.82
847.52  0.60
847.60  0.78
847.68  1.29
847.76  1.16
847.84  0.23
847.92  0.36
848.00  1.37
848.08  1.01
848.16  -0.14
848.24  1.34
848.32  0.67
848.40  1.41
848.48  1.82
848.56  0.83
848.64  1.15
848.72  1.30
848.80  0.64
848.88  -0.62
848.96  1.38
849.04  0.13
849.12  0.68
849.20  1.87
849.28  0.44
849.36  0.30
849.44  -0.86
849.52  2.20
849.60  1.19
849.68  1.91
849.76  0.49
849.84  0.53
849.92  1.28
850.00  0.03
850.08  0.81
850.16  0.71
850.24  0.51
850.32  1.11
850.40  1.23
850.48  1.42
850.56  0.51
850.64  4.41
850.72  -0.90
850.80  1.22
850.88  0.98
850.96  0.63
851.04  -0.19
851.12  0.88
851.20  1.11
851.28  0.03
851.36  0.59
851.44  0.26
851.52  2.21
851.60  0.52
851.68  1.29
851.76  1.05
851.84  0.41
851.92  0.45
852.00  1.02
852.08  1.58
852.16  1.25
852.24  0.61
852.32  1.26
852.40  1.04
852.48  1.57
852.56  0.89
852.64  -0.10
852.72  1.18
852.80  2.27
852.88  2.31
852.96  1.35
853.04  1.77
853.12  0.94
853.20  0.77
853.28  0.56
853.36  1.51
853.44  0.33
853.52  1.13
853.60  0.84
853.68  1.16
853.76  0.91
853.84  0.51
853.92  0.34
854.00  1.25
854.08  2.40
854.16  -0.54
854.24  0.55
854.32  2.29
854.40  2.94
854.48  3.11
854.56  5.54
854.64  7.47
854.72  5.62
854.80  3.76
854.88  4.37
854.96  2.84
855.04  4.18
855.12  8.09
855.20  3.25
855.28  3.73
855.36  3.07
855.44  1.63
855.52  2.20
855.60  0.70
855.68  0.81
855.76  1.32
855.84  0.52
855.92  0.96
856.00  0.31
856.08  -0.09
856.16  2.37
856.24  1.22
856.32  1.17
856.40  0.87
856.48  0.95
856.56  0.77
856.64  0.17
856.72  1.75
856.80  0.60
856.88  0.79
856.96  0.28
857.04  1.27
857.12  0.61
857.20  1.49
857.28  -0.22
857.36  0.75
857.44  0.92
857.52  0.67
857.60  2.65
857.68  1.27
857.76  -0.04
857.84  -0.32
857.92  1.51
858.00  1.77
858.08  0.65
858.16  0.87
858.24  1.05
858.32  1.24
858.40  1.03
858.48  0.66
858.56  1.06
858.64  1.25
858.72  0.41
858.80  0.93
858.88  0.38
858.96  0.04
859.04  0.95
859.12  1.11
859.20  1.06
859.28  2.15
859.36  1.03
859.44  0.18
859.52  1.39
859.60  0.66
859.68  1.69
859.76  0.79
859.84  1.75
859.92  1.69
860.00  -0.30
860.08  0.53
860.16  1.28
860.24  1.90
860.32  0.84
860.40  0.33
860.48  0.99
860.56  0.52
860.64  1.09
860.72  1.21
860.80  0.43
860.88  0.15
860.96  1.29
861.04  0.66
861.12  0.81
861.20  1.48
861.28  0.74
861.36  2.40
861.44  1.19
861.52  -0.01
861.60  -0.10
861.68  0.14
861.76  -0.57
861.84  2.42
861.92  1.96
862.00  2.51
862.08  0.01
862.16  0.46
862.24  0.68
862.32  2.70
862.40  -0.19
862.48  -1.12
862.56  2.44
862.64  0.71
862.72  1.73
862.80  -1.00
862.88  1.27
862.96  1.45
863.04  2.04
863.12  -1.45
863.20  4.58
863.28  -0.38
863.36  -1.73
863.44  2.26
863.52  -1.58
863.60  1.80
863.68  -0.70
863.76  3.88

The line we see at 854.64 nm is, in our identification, [O III]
